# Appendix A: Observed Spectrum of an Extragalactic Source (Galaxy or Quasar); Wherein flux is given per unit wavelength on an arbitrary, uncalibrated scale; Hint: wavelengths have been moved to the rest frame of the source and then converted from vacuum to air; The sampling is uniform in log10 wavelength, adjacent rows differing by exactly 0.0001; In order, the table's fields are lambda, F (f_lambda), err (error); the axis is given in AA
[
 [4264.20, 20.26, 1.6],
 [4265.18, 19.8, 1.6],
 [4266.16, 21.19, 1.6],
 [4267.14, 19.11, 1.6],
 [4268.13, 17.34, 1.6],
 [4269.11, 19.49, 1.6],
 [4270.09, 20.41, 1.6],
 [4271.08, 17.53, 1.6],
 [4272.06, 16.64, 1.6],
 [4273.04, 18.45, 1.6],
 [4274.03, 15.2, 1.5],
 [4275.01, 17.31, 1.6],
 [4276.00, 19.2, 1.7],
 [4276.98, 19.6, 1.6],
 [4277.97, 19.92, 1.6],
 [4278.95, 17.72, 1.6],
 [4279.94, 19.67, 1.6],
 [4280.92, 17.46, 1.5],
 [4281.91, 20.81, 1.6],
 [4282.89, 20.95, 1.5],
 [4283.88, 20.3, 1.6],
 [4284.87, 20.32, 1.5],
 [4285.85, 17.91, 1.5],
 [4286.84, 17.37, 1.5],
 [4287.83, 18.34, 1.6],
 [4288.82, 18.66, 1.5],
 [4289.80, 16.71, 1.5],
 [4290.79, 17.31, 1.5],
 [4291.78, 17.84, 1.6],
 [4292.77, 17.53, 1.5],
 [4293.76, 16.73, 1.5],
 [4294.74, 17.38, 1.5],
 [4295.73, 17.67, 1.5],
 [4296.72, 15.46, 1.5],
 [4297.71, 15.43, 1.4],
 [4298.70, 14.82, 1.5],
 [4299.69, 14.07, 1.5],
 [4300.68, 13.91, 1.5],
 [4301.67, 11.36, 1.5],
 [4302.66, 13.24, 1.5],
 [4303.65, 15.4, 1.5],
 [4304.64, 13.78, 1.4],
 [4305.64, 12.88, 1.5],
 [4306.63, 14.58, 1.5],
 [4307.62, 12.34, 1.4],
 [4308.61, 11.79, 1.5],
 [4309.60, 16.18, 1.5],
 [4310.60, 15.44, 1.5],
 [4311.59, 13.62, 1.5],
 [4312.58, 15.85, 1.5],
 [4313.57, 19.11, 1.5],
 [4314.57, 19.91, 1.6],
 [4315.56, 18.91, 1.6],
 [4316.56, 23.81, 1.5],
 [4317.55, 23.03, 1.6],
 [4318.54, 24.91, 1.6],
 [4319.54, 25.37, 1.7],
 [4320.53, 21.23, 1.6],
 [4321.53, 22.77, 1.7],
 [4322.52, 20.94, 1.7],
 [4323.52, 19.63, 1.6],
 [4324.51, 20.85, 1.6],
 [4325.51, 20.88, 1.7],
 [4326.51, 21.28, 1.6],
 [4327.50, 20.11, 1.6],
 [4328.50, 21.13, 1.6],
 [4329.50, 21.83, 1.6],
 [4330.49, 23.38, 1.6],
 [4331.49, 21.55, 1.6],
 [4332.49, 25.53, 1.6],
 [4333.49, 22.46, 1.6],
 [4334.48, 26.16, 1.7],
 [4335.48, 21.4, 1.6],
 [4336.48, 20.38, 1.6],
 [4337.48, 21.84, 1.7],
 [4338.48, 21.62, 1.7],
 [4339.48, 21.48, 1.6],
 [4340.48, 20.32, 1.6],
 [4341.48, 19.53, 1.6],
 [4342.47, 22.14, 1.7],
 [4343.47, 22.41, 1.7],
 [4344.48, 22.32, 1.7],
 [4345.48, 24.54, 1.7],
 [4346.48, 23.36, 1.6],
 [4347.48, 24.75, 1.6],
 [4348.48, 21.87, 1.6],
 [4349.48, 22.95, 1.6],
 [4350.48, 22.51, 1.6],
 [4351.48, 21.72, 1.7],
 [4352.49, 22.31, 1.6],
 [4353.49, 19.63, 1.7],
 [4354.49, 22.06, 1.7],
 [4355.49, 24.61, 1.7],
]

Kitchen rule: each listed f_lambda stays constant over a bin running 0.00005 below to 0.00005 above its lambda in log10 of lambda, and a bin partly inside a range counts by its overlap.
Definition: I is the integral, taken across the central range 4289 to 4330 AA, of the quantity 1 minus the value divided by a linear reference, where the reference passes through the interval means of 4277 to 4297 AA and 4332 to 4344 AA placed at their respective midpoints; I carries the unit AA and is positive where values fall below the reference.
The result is 4.8 AA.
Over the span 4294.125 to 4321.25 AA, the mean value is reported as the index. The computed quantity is 16.8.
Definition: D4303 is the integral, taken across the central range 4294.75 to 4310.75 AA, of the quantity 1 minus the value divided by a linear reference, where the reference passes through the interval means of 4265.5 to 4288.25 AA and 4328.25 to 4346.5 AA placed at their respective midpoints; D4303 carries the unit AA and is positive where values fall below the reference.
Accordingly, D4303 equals 4.7 AA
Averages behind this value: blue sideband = 18.8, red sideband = 22.3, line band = 14.3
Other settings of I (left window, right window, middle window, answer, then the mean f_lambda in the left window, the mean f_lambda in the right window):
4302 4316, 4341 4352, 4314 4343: -4.63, 15.2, 22.6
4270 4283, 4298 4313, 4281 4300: -1.56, 18.5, 14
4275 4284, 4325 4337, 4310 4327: 0.85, 19.4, 22.2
